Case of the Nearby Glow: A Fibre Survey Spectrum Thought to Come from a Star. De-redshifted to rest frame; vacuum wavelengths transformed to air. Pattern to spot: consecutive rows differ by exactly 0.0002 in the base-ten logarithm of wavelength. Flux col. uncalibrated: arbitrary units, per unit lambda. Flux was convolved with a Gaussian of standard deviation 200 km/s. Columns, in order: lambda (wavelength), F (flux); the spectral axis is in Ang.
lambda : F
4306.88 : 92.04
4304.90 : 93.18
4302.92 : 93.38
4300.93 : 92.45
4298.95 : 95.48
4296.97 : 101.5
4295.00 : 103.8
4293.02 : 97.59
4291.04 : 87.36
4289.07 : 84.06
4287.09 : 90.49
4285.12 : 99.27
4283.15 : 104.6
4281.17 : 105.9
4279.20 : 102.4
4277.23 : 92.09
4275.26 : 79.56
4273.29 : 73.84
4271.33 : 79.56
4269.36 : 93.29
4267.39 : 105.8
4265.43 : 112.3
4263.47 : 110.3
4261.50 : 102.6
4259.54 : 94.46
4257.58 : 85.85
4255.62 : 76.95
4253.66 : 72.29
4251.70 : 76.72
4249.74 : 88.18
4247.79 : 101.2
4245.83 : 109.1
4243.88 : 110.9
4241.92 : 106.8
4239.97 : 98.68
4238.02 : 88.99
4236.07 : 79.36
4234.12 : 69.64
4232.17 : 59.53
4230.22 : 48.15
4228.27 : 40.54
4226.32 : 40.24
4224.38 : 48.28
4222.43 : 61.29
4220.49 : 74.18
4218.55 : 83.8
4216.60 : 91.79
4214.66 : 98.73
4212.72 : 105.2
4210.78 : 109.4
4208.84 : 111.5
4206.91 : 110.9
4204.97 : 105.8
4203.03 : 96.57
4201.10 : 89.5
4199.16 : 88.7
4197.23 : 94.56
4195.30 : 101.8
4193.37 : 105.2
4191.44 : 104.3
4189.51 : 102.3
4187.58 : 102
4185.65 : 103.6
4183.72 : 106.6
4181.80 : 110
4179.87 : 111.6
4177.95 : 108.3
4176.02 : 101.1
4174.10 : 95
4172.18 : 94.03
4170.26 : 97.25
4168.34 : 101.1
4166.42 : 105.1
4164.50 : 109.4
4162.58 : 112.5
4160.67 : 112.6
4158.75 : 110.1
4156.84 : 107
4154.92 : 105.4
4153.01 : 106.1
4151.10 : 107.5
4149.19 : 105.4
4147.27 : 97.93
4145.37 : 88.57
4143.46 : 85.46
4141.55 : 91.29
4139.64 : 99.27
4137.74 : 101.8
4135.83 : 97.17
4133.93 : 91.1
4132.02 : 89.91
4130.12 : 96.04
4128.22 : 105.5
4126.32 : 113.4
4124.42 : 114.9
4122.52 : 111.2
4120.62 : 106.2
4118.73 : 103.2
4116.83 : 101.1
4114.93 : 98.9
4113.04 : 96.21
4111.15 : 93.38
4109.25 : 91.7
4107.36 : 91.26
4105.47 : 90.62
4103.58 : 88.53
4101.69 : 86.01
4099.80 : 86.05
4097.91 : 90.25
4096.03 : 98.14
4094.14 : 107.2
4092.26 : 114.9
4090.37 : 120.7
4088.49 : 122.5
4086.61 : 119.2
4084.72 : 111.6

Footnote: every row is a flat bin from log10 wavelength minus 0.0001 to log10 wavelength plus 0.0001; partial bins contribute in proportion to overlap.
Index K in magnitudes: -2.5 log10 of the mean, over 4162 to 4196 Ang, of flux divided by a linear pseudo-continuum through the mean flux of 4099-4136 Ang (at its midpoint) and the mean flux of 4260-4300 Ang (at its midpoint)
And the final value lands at -0.07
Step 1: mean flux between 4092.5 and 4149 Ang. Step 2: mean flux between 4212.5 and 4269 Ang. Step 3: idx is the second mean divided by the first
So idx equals 0.9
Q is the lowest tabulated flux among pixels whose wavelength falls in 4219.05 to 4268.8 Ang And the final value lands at 40.24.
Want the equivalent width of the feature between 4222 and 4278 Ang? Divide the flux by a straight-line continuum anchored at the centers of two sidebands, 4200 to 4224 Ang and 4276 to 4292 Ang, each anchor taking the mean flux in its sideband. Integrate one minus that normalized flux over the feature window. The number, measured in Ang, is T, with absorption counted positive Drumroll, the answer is 6.8 Ang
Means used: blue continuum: 93.7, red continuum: 95.5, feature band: 83.2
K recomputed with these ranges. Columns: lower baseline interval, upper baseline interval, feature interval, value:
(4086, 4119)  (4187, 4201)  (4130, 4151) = 0.05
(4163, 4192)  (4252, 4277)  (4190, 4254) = 0.11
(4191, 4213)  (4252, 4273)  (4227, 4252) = 0.16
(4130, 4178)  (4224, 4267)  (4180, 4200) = -0.09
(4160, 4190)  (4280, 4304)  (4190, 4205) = 0.05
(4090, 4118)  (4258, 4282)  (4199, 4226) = 0.07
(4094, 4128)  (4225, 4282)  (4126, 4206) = -0.09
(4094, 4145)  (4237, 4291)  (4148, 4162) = -0.12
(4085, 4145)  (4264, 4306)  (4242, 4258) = 0.05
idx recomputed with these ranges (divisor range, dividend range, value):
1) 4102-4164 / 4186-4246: 0.88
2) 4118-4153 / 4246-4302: 0.93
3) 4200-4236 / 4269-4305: 1.16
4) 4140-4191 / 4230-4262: 0.85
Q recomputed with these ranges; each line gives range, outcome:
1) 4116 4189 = 85.46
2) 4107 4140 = 89.91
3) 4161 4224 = 61.29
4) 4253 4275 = 72.29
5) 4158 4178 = 94.03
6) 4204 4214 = 105.2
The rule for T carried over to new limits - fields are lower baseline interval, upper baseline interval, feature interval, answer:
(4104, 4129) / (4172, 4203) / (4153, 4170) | -1.0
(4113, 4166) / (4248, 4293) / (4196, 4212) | -0.6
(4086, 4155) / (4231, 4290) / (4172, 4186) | -1.1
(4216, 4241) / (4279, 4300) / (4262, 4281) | -1.4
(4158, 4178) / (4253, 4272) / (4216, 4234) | 6.9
